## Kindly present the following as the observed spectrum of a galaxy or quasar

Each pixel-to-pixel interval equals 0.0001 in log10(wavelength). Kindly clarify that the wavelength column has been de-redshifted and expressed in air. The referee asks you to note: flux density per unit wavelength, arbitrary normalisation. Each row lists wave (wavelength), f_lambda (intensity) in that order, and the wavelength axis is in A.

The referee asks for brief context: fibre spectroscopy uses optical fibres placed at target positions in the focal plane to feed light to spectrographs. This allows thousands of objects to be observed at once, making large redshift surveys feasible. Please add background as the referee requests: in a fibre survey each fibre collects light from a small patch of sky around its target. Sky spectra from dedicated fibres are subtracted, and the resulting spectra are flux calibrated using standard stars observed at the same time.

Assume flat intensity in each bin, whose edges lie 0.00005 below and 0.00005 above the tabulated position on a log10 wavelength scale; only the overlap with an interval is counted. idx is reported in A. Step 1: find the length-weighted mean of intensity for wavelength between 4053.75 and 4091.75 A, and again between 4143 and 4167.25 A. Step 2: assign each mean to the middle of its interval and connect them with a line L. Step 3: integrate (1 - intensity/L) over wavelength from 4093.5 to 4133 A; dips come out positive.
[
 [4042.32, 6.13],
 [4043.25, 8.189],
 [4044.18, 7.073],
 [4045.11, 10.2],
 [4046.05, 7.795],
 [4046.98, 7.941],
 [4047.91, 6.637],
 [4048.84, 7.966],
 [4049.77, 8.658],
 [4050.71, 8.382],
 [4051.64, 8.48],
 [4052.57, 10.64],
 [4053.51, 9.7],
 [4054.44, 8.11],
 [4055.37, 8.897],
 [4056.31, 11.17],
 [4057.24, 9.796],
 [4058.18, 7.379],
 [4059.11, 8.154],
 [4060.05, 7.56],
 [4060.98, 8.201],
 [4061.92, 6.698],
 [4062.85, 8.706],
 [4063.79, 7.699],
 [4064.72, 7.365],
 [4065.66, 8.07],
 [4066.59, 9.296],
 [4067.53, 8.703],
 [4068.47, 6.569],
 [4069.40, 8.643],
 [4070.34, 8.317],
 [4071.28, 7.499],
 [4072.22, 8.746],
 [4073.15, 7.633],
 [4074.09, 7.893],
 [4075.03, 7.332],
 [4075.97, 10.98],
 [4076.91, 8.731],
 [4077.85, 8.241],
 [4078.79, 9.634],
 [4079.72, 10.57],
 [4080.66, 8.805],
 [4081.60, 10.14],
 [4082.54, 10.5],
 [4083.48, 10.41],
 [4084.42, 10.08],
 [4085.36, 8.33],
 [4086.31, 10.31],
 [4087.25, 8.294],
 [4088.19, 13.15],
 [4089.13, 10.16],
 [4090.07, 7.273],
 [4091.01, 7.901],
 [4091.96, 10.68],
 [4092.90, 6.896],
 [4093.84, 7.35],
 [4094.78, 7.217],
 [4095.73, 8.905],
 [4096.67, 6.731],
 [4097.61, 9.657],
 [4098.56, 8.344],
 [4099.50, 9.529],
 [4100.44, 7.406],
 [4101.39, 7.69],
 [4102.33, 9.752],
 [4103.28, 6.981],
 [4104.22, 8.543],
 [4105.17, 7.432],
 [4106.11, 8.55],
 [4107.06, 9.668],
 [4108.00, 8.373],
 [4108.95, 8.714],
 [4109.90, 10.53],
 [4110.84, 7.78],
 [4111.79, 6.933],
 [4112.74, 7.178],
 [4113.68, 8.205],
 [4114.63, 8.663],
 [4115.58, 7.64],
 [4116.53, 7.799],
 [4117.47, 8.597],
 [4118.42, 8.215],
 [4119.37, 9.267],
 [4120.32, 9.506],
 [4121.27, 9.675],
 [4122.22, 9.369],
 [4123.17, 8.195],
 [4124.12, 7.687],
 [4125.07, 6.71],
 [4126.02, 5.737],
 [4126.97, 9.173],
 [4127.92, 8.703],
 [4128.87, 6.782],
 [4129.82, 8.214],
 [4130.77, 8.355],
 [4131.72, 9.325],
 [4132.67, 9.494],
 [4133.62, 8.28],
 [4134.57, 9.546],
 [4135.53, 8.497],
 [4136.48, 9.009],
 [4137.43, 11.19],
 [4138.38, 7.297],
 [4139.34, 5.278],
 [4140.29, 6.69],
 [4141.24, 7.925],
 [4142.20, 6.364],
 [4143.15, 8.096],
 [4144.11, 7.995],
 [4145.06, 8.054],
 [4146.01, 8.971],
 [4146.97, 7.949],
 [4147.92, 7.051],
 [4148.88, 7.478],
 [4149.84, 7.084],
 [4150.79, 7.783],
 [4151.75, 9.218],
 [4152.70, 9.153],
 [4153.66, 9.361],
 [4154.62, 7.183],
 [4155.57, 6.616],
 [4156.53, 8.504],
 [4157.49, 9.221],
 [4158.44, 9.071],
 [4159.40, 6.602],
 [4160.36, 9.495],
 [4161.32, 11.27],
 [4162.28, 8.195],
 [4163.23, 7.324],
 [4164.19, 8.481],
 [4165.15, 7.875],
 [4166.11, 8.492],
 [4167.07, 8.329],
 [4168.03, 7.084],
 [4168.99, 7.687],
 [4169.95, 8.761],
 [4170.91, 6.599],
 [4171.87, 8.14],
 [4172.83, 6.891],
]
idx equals 1.14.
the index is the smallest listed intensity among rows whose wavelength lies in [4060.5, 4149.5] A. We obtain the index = 5.278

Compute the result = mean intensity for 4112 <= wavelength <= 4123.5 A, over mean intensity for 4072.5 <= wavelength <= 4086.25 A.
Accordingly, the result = 0.92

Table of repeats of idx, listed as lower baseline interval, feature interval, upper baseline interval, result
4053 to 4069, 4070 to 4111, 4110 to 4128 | -2.7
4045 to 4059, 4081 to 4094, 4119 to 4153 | -1.4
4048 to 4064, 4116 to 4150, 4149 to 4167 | 1.0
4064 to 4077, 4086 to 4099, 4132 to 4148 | -0.9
